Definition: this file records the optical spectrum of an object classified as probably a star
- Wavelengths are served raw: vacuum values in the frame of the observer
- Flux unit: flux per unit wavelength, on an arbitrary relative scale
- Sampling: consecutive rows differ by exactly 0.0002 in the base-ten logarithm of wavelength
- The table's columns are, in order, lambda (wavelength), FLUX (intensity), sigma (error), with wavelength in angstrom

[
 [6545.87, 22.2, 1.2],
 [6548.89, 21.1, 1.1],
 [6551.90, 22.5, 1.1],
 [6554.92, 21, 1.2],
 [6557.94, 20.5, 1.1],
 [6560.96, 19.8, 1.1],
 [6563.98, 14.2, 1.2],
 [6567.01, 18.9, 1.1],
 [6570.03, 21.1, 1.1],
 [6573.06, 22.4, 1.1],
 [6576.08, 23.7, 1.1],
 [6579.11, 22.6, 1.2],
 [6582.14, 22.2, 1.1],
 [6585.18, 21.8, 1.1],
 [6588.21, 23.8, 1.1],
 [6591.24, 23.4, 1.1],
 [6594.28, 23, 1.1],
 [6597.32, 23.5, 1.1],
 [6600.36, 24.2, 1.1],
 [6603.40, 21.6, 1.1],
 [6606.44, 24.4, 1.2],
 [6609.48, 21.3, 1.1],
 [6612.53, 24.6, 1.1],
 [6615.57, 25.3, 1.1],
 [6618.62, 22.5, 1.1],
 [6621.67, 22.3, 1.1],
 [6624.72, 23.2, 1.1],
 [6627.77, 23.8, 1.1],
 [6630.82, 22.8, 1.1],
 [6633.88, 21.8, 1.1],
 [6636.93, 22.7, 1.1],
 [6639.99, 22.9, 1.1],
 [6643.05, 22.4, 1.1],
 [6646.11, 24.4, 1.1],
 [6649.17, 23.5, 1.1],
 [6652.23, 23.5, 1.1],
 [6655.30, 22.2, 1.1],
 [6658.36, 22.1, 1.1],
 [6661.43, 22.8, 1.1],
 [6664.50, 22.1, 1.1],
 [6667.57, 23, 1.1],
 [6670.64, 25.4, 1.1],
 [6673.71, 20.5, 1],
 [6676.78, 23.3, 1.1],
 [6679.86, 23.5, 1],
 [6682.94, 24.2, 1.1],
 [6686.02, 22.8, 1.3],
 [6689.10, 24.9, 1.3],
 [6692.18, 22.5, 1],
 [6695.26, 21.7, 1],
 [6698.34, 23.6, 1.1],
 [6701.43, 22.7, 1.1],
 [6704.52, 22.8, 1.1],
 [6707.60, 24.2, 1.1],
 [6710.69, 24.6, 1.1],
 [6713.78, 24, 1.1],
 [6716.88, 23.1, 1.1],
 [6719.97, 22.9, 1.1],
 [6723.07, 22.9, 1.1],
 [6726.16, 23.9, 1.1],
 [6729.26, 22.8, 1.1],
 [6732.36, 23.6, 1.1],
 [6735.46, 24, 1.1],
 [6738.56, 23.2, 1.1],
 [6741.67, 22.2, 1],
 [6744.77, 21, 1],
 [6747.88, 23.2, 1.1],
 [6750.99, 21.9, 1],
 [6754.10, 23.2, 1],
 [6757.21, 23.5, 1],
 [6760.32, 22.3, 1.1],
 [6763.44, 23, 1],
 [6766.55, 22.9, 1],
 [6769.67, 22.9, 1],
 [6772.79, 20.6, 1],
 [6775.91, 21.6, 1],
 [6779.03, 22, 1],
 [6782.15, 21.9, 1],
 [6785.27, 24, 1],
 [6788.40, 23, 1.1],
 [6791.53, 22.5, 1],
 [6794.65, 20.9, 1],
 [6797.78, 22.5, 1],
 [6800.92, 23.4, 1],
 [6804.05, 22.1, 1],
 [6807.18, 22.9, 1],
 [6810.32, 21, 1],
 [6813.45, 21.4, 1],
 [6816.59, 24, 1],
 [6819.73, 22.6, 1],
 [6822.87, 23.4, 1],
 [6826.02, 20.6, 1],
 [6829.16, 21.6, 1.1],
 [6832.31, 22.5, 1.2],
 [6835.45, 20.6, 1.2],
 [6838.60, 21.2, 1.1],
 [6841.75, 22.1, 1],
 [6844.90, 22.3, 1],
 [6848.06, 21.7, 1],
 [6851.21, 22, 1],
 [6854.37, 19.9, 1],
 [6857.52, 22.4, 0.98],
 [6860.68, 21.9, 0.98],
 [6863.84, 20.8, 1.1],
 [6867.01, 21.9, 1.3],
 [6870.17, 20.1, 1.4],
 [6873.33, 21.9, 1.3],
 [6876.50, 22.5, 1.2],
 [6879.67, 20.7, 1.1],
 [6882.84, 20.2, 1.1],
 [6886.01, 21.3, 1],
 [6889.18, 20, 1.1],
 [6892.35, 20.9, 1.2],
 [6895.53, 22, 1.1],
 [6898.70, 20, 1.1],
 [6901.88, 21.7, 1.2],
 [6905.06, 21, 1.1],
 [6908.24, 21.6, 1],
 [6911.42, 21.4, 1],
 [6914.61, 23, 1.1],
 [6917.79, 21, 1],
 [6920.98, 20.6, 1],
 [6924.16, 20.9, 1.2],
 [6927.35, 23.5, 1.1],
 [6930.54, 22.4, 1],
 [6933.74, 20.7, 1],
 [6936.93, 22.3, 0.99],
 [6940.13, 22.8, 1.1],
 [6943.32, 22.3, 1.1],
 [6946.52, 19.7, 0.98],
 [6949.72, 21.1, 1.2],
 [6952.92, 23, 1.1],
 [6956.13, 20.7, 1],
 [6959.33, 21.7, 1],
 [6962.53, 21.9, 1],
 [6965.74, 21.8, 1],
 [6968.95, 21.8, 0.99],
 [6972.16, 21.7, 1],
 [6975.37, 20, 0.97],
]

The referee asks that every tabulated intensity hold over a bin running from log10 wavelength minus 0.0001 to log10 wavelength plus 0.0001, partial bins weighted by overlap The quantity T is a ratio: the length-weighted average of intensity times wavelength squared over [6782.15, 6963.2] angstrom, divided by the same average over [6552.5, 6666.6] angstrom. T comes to 1.05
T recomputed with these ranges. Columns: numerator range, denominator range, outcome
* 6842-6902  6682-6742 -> 0.96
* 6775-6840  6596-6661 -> 1.01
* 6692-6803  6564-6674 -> 1.04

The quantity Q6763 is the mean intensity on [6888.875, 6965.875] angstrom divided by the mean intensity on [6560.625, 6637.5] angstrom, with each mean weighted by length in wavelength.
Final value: 1.0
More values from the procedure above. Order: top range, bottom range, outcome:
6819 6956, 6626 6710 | 0.93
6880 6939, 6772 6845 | 0.97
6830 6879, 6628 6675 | 0.94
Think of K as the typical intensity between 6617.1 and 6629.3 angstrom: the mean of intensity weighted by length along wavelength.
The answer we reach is 23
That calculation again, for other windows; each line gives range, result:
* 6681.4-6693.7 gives 23.6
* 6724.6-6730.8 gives 23.4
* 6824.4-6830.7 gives 21.1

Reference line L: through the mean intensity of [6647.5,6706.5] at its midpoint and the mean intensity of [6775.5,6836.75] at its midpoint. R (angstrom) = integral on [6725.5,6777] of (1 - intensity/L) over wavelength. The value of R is -0.24 angstrom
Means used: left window 23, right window 22.2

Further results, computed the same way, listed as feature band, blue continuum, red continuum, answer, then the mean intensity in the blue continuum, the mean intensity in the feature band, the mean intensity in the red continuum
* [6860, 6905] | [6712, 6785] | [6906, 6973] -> 1.8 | 22.7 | 21.1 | 21.7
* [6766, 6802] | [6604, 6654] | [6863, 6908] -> -0.7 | 23.2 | 22.3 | 21.1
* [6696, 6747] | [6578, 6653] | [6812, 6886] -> -1.7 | 23.1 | 23.2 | 21.7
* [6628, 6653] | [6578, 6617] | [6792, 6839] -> 0.0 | 23.2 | 23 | 22.1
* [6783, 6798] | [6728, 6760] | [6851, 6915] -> -0.2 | 22.8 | 22.6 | 21.2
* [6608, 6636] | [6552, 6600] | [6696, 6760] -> -1.3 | 21.6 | 23.1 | 23.1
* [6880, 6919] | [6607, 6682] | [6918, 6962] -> 1.2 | 23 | 21.2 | 21.7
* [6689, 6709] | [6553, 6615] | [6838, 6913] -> -1.3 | 22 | 23.1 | 21.3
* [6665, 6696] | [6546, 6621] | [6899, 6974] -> -1.7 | 22.1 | 23.2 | 21.6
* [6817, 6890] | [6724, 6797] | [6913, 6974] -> 2.1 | 22.6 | 21.5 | 21.7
